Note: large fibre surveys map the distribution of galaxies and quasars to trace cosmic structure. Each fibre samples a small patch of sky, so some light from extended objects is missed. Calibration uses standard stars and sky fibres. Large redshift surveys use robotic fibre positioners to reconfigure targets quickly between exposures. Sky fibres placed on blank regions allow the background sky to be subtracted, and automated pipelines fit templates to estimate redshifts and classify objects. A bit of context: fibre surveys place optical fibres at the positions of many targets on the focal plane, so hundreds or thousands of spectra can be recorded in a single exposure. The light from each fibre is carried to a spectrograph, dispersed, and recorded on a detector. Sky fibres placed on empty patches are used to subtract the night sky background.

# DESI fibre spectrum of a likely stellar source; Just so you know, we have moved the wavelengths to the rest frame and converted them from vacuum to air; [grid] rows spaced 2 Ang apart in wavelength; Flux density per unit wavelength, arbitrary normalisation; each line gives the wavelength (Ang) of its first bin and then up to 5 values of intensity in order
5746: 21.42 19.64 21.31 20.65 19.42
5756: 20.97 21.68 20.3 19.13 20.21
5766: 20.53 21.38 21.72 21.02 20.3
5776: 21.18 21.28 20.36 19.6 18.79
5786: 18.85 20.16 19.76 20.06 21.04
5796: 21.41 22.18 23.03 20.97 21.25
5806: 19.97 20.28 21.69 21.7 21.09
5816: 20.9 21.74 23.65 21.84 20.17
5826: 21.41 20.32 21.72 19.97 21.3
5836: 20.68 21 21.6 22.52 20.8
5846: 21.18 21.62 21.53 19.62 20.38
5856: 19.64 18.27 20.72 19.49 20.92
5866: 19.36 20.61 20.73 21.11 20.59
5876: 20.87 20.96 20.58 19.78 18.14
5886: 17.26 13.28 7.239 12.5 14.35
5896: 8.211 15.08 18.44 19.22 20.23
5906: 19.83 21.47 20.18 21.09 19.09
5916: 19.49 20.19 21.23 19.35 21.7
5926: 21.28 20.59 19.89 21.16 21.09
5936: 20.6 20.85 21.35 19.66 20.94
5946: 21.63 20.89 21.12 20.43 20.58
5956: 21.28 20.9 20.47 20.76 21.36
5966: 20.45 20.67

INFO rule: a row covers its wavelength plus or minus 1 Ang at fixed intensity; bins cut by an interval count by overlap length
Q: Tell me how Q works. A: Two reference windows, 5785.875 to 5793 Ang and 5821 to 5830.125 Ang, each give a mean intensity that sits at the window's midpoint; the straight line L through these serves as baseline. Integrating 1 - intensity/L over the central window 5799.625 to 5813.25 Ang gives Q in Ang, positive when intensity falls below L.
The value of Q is -0.5 Ang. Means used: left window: 19.8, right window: 21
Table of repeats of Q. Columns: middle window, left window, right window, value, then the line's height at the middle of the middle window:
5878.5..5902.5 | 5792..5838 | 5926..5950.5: 6.42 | 21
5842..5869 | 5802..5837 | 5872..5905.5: -2.12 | 18.9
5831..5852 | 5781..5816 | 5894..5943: -0.89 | 20.3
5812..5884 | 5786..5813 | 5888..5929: -4.38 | 19.6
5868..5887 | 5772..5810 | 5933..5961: 0.65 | 20.7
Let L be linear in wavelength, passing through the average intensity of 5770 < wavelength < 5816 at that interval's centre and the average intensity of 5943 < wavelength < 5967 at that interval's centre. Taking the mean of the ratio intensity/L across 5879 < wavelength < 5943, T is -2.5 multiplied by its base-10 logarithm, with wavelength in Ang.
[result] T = 0.13 mag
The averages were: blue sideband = 20.8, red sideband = 20.9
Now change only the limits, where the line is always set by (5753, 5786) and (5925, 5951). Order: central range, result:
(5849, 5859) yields 0.04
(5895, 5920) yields 0.12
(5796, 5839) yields -0.04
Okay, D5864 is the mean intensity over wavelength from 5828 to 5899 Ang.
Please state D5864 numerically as 19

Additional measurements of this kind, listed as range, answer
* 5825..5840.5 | 21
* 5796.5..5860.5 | 21.1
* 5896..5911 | 18.5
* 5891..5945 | 19.2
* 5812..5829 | 21.4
